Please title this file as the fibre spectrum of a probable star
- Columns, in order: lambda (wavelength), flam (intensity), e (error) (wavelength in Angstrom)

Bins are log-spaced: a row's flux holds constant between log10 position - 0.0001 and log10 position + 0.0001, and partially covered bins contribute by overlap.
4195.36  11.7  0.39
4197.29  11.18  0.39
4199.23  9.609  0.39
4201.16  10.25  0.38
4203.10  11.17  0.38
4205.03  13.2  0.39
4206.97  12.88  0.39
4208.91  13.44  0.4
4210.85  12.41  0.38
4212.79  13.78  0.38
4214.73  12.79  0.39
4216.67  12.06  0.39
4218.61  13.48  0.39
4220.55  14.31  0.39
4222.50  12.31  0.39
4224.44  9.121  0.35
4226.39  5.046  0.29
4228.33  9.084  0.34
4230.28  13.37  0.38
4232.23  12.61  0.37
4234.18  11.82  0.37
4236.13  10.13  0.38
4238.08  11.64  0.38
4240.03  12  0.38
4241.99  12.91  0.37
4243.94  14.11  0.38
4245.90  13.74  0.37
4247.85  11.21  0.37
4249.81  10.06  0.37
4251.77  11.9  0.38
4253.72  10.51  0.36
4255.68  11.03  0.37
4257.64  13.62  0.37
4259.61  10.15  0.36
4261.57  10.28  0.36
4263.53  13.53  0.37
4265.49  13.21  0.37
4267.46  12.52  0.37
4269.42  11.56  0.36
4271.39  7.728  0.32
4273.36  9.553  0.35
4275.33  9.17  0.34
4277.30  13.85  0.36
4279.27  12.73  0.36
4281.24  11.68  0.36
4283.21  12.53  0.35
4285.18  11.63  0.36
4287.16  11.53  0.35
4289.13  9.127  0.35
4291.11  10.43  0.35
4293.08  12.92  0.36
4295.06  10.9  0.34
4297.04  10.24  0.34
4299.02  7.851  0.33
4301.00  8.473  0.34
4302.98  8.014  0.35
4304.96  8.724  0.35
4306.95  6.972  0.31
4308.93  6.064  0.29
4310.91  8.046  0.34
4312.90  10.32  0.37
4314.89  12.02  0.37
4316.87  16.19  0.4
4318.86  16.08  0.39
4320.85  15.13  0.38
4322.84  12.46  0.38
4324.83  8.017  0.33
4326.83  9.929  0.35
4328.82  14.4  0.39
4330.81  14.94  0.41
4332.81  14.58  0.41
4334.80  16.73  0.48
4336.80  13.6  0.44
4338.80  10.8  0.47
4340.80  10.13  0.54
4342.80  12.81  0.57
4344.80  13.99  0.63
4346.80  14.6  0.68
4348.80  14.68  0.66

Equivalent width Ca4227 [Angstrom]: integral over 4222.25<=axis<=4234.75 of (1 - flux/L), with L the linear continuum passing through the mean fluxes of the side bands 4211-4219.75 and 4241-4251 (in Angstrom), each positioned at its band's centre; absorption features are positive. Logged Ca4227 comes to 2.4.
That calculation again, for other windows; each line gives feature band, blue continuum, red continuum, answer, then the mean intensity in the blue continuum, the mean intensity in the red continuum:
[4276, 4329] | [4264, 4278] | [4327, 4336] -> 8.2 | 11.1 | 14.7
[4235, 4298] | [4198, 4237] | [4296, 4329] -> -2.8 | 11.6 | 10.4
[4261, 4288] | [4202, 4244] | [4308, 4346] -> 1.4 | 11.9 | 12.5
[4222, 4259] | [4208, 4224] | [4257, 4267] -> 3.4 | 12.9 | 12.1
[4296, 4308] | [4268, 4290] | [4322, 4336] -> 3.6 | 11.1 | 13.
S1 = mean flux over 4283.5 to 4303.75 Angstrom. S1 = 10.2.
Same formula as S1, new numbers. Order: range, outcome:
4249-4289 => 11.4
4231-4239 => 11.6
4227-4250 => 11.8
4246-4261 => 11.3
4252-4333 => 11.2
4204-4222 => 13.1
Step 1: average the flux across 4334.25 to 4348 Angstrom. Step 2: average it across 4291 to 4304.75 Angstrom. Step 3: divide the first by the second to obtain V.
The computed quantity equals 1.35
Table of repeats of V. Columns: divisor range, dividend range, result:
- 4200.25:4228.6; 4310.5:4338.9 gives 1.11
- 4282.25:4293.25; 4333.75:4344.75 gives 1.15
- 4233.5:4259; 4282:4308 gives 0.84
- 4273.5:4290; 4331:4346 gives 1.17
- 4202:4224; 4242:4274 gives 0.91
